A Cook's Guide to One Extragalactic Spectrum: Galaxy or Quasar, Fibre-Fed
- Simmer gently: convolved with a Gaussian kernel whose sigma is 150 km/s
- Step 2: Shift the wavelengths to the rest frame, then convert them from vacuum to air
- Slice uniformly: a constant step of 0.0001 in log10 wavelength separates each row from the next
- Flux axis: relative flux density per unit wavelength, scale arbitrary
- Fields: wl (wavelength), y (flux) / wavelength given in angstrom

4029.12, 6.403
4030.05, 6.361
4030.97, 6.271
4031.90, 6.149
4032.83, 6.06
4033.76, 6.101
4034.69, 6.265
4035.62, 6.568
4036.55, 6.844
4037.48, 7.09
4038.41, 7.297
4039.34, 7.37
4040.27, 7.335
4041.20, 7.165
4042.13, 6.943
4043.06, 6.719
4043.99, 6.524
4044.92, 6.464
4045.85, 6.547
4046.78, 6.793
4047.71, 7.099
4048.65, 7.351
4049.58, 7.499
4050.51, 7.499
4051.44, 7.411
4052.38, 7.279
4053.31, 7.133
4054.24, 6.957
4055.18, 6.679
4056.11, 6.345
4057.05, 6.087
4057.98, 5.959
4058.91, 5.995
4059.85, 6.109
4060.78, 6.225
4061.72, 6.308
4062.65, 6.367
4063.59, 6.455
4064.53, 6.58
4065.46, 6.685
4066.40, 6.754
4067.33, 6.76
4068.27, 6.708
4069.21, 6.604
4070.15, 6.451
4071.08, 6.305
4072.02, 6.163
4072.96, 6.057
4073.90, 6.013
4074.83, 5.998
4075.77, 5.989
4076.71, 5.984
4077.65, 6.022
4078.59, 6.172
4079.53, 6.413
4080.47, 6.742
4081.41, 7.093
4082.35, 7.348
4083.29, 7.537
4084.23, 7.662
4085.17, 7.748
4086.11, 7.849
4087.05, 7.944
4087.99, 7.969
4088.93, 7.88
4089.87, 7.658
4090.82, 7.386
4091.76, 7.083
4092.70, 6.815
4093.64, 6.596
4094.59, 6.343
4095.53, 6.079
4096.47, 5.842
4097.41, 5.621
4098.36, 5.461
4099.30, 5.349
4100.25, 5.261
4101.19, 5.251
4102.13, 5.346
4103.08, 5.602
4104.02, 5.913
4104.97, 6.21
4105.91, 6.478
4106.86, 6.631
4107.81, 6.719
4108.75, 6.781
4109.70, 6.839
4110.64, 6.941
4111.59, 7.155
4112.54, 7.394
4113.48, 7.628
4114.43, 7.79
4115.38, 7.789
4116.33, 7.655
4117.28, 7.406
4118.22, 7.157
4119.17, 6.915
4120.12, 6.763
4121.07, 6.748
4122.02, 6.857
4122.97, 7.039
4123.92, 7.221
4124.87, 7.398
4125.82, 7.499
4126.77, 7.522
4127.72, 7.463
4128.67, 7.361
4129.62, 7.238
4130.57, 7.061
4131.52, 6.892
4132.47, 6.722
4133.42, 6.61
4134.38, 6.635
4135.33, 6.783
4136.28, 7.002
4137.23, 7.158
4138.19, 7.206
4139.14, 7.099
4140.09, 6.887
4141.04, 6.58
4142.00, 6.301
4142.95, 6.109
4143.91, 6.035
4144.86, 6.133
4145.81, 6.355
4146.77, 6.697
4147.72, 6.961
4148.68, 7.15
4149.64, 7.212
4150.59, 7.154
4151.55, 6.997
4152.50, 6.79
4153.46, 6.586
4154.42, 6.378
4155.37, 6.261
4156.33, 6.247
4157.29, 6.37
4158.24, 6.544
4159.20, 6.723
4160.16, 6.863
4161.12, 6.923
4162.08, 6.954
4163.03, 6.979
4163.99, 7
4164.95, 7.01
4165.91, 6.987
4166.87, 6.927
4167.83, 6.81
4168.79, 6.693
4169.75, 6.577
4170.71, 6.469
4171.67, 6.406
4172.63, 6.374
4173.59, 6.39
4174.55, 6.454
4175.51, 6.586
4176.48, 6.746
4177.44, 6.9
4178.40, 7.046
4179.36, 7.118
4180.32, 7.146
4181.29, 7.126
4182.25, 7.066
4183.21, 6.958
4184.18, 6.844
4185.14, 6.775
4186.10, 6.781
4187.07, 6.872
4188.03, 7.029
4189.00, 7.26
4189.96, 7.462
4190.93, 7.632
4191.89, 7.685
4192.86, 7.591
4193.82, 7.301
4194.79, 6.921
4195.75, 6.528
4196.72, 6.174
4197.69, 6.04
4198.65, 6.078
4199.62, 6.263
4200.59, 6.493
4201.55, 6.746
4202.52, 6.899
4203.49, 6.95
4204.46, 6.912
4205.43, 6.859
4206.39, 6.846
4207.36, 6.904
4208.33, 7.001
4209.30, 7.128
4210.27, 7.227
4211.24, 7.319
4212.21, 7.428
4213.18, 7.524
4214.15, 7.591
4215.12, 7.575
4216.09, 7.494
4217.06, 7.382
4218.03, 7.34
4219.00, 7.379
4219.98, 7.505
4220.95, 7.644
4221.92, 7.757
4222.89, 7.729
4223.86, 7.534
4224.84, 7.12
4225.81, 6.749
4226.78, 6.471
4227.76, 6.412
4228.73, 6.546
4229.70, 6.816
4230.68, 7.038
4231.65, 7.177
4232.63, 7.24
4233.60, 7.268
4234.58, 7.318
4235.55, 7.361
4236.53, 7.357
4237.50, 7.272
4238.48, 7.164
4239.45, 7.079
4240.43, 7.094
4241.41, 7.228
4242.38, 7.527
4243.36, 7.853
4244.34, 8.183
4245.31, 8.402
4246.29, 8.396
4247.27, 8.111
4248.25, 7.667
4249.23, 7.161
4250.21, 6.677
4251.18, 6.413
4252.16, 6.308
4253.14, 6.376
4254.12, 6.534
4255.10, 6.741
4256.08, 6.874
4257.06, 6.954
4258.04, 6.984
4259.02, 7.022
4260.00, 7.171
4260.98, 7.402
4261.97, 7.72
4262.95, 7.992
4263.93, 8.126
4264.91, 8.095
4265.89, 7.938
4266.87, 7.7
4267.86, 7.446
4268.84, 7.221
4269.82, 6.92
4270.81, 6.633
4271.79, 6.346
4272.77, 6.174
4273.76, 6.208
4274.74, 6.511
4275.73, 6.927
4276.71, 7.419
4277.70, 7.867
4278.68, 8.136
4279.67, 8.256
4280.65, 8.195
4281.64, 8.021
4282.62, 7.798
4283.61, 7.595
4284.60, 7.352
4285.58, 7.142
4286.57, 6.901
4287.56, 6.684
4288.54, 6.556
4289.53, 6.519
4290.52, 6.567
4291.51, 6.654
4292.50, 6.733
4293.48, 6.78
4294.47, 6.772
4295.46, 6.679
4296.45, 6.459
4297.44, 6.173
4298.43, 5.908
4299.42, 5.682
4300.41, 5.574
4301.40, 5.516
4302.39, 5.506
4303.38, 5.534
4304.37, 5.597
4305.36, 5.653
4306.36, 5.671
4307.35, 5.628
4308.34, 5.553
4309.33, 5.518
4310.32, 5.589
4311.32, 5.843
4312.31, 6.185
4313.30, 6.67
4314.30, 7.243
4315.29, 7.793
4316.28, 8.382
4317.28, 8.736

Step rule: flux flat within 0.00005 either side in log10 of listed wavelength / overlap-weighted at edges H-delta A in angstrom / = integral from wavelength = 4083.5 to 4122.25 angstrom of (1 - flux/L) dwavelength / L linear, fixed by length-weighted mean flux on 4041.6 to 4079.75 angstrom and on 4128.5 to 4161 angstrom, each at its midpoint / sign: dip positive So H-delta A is -0.9 angstrom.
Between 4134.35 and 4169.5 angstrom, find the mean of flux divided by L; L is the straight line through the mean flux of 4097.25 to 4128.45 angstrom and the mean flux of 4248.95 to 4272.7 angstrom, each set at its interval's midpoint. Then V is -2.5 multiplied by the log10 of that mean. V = 0.01 mag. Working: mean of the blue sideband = 6.74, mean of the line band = 6.74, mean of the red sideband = 7.1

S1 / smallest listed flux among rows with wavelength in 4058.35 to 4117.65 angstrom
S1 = 5.251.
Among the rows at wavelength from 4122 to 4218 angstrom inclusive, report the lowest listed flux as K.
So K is 6.035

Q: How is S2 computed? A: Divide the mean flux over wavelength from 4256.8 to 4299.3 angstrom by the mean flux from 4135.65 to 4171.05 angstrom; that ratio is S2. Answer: 1.06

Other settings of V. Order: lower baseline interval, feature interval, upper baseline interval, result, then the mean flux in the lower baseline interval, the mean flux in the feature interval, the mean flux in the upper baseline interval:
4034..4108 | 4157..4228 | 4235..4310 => -0.024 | 6.63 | 6.97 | 6.94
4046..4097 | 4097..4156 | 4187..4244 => 0.024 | 6.75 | 6.74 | 7.13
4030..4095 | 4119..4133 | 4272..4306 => -0.059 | 6.76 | 7.12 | 6.7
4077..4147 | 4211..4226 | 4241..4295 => -0.053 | 6.82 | 7.46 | 7.23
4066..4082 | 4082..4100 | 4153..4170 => -0.081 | 6.37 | 6.93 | 6.72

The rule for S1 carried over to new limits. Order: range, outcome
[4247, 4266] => 6.308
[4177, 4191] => 6.775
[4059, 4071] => 6.109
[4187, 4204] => 6.04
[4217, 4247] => 6.412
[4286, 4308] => 5.506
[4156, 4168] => 6.247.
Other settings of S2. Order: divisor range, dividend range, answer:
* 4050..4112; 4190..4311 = 1.06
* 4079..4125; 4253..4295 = 1.05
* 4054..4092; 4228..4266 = 1.09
